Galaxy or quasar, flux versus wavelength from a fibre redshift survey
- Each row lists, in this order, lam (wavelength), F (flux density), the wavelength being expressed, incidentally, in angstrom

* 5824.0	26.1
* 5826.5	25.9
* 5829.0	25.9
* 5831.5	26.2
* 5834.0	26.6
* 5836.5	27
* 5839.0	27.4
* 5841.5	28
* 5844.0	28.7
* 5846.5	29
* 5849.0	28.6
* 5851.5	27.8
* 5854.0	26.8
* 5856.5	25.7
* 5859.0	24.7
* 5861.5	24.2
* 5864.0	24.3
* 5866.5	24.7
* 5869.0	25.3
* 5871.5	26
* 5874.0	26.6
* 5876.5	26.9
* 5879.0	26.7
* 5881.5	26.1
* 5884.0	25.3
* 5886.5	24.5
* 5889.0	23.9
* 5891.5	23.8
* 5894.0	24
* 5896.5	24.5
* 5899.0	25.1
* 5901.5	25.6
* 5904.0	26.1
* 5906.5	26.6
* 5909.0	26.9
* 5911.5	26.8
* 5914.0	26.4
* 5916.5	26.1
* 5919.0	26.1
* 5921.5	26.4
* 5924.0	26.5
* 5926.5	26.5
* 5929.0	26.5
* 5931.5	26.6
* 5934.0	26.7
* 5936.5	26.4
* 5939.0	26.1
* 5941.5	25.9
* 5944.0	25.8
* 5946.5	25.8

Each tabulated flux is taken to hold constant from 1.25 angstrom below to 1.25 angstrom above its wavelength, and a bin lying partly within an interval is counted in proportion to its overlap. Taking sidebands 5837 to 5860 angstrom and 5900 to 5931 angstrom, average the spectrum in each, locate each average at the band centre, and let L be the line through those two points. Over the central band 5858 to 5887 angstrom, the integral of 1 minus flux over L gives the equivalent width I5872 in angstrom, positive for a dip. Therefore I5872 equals 1.7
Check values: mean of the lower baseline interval 27.4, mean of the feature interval 25.5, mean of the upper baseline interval 26.4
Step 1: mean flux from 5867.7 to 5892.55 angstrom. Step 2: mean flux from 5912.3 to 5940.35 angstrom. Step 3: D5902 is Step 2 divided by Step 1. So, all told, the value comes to 1.0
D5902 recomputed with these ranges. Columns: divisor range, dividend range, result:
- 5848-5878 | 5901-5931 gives 1.02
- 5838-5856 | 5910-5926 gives 0.94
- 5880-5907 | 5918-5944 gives 1.05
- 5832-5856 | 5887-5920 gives 0.92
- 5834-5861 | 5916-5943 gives 0.97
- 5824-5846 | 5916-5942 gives 0.98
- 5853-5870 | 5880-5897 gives 0.98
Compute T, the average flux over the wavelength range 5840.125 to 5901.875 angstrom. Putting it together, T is 25.9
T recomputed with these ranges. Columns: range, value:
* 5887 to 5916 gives 25.4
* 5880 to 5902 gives 24.7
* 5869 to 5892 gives 25.6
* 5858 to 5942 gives 25.7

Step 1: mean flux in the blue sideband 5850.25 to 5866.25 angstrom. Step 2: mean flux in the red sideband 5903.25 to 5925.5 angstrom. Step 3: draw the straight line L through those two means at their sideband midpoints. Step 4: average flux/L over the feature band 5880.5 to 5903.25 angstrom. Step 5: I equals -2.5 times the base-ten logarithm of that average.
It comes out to 0.056 mag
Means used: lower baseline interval 25.5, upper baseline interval 26.4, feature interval 24.8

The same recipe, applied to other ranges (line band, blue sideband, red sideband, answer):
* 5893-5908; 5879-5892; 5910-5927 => 0.011 mag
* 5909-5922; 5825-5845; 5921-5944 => 0.002 mag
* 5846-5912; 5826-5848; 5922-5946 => 0.045 mag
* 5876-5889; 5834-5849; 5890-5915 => 0.029 mag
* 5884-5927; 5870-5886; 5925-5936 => 0.032 mag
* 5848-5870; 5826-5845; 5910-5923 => 0.043 mag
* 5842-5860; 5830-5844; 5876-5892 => -0.031 mag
